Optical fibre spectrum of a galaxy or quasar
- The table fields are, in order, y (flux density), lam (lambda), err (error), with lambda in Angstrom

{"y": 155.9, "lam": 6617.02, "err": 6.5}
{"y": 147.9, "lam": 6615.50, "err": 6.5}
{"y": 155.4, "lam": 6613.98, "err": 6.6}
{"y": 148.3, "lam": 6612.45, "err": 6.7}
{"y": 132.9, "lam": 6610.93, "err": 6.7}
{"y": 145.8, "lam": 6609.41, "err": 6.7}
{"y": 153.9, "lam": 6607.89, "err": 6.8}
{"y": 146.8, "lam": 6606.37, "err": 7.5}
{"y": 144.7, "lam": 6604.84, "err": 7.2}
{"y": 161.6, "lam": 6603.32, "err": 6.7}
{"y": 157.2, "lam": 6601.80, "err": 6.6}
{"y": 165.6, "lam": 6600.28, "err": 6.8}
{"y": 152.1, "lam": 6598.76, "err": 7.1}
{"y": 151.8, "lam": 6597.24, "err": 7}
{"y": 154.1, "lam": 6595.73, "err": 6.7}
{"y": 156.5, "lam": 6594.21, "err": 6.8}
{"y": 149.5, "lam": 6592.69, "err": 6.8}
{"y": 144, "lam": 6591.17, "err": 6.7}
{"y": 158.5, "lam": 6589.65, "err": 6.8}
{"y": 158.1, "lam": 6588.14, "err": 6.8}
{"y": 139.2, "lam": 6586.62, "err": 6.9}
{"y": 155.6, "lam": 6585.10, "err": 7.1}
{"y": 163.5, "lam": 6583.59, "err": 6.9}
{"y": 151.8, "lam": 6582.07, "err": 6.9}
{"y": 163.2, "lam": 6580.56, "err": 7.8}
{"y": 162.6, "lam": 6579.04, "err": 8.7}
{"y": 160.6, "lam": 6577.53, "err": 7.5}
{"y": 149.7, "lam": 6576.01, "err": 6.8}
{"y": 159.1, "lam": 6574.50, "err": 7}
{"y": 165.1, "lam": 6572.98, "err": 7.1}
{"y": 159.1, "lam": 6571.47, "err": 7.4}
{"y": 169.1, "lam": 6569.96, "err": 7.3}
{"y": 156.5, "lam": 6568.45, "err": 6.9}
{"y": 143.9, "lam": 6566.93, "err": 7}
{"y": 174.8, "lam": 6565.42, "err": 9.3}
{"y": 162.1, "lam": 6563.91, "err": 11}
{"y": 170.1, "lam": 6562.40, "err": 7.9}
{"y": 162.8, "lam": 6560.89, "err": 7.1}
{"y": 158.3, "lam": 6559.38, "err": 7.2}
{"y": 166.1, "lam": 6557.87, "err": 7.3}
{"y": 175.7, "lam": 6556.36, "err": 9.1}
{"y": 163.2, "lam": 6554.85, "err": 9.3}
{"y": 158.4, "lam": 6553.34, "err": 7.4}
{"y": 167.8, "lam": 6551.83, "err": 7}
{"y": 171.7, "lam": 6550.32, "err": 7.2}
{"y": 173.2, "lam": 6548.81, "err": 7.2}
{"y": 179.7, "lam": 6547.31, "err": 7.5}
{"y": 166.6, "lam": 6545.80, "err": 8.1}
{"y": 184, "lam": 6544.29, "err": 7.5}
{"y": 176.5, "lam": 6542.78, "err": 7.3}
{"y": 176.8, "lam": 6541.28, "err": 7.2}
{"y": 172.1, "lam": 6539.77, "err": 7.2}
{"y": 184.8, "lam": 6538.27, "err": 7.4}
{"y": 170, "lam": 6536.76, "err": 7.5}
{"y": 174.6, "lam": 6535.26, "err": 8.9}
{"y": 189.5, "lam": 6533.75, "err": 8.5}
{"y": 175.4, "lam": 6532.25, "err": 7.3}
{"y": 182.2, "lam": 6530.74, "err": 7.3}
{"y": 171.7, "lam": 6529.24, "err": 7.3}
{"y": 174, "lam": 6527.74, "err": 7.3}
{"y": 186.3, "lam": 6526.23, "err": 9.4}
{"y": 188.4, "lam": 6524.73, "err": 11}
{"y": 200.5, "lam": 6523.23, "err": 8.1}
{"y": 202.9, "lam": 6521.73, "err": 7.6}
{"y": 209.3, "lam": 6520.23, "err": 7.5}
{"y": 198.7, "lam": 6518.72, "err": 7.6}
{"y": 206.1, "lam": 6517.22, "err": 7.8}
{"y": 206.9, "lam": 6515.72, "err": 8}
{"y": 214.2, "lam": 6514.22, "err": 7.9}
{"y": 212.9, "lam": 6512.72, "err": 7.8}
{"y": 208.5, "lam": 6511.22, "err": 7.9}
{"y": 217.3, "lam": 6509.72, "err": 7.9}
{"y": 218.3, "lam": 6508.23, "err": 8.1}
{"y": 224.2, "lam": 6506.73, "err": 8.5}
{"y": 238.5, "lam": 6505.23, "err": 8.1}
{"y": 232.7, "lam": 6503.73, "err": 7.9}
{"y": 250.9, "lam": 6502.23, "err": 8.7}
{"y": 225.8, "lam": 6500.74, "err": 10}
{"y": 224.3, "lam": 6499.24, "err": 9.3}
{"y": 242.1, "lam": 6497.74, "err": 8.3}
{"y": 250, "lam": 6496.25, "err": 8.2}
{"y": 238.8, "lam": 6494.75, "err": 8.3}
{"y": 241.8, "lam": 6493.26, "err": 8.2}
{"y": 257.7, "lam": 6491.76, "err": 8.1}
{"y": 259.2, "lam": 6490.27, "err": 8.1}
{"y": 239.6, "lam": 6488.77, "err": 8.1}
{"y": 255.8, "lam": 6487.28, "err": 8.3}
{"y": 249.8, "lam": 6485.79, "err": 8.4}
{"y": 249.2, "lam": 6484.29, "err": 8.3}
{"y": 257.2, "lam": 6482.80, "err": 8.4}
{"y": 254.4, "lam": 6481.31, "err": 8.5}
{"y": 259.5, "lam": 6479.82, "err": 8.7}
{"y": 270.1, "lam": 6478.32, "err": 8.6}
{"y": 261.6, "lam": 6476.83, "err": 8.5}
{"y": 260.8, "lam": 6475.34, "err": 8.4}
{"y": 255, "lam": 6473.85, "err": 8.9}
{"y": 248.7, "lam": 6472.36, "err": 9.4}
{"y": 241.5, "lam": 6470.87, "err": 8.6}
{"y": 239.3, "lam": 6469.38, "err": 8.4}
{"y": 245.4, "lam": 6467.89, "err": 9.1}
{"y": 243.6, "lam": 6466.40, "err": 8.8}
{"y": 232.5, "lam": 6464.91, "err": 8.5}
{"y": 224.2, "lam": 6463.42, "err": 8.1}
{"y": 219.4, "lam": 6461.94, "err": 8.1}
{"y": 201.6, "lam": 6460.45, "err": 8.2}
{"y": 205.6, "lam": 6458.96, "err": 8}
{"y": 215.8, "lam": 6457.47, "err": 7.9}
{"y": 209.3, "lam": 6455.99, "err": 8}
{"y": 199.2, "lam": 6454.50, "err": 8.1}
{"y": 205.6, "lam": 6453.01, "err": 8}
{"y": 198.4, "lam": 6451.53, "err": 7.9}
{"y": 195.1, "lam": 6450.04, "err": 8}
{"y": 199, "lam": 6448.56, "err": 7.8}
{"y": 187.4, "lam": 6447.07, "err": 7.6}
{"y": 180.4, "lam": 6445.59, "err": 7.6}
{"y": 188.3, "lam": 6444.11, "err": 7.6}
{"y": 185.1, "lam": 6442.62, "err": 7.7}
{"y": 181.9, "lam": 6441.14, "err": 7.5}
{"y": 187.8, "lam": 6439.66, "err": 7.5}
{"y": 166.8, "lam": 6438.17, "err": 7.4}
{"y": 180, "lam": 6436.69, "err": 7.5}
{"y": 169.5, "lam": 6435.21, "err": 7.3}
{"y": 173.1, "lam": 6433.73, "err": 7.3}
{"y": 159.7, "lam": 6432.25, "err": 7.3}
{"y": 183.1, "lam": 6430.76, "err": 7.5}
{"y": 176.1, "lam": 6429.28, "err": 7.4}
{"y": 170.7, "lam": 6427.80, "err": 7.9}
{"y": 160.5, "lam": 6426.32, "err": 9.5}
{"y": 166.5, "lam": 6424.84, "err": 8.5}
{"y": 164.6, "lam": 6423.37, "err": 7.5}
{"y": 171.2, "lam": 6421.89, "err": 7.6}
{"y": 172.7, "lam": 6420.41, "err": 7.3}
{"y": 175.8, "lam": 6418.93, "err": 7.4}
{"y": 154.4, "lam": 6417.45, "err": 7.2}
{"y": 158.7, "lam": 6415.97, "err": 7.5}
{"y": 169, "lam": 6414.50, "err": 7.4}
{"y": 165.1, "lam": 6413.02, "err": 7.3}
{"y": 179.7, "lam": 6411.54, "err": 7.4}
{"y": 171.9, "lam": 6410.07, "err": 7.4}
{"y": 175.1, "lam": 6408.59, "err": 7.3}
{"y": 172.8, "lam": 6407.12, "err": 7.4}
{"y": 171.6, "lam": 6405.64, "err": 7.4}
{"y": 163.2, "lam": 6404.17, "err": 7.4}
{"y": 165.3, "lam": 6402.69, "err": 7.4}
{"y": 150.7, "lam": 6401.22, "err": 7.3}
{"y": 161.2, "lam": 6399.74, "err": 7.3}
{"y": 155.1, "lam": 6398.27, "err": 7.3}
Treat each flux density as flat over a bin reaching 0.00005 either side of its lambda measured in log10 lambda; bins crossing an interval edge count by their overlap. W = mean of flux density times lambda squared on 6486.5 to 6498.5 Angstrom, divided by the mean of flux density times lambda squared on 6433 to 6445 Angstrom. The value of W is 1.41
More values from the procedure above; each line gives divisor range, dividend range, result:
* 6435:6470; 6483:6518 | 1.17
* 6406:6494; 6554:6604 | 0.80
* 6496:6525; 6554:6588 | 0.75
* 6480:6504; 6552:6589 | 0.67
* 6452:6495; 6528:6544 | 0.76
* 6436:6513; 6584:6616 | 0.70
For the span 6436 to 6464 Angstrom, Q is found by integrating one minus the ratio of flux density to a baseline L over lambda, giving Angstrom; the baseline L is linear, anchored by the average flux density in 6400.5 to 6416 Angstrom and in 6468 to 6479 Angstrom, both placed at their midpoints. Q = 3.3 Angstrom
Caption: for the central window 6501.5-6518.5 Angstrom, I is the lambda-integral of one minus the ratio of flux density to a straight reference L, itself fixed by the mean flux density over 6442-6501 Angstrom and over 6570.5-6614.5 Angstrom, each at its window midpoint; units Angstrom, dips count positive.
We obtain -1.1 Angstrom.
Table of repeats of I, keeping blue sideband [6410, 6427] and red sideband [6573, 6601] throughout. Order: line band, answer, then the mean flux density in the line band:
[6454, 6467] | -4.1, 217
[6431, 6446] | -1.0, 177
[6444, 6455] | -1.9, 194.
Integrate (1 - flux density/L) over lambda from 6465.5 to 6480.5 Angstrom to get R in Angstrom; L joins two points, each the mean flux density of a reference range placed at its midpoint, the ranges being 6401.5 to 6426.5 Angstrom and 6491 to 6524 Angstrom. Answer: -3.6 Angstrom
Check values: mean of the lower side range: 168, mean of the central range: 252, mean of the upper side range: 224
